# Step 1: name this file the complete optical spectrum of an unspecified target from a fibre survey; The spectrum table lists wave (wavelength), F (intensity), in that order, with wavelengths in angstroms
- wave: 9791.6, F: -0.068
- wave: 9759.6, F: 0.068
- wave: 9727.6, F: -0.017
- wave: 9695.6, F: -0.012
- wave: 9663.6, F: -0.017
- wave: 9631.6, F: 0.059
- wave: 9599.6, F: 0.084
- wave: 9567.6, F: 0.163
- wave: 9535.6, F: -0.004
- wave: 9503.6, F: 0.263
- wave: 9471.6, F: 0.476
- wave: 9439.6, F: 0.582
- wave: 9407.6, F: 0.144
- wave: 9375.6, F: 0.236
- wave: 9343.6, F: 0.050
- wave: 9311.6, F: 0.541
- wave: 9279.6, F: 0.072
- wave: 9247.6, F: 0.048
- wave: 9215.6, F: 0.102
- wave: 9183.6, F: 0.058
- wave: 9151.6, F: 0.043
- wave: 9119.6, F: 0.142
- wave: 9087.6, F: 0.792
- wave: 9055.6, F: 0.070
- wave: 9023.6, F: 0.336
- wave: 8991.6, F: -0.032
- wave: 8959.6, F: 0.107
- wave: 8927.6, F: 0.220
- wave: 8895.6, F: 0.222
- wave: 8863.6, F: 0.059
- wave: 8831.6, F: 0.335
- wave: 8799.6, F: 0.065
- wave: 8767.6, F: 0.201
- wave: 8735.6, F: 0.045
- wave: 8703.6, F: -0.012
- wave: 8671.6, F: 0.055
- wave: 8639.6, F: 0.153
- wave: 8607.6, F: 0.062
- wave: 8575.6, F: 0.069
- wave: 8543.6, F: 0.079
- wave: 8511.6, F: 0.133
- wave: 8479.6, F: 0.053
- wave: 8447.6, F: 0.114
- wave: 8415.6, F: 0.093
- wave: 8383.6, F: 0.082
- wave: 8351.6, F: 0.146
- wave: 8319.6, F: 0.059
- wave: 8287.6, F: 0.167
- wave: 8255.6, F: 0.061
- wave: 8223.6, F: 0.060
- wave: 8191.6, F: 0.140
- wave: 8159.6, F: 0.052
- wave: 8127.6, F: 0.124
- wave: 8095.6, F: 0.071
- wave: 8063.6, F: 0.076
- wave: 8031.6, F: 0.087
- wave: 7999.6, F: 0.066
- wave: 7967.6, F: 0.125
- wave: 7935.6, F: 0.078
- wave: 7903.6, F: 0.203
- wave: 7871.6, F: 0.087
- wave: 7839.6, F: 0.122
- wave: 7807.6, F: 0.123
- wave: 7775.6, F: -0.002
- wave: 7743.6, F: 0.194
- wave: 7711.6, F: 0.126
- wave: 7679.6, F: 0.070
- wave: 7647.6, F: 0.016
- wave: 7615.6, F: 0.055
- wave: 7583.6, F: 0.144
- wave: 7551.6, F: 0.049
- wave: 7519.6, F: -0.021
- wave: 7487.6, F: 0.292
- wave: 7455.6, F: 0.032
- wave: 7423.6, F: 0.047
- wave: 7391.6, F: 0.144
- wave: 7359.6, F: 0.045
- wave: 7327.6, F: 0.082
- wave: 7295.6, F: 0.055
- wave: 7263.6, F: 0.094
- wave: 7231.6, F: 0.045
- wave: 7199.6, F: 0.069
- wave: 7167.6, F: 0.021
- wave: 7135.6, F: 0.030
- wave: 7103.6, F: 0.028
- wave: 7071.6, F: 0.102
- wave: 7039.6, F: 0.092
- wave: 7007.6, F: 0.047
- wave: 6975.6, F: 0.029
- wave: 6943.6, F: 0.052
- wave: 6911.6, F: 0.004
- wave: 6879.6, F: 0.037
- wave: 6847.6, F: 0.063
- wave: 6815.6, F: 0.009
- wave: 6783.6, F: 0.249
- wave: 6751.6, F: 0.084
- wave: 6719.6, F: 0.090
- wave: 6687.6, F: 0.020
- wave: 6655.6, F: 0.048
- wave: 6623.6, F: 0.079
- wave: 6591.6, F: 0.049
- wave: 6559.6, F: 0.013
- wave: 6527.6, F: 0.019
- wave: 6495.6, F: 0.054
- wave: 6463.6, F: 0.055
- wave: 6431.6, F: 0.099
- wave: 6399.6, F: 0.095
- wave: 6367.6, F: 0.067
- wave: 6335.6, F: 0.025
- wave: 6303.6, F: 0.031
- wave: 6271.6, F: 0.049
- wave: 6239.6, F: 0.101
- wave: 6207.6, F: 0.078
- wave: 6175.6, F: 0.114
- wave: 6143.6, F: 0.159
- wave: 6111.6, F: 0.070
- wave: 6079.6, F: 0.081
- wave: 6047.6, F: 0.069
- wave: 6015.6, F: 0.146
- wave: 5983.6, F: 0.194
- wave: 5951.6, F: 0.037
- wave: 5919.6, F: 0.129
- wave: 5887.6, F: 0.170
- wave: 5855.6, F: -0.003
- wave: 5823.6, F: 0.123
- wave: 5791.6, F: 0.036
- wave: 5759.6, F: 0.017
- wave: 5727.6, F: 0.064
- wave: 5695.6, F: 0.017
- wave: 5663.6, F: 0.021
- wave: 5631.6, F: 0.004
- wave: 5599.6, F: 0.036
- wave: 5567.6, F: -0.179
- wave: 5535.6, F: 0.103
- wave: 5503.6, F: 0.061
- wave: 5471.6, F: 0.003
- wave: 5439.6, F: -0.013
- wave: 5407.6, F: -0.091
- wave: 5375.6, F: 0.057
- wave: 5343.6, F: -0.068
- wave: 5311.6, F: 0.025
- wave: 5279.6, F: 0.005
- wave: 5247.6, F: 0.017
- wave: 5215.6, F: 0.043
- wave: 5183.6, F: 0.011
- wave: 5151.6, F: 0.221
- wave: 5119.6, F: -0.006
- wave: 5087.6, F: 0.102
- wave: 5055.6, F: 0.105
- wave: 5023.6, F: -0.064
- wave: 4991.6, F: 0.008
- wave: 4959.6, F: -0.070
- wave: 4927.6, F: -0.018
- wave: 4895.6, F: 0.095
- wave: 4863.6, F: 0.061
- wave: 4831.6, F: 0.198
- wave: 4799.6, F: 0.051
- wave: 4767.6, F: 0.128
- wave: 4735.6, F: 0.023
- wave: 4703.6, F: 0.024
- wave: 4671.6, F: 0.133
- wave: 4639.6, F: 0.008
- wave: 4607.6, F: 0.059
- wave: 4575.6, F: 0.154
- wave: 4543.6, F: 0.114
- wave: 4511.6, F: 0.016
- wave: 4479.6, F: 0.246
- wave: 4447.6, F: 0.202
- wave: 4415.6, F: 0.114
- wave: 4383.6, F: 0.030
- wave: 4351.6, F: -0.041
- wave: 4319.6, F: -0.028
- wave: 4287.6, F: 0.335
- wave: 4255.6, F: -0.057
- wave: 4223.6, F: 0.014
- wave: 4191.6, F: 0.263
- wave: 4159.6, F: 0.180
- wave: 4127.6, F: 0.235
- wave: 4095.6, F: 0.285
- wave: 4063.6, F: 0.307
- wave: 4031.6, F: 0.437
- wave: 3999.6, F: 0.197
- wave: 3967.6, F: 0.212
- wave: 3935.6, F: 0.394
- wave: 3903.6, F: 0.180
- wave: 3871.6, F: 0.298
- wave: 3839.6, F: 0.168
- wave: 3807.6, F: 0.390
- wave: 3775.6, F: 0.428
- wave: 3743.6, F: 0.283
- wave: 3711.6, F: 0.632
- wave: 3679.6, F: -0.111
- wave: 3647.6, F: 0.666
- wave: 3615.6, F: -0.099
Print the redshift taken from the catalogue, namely 0.82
